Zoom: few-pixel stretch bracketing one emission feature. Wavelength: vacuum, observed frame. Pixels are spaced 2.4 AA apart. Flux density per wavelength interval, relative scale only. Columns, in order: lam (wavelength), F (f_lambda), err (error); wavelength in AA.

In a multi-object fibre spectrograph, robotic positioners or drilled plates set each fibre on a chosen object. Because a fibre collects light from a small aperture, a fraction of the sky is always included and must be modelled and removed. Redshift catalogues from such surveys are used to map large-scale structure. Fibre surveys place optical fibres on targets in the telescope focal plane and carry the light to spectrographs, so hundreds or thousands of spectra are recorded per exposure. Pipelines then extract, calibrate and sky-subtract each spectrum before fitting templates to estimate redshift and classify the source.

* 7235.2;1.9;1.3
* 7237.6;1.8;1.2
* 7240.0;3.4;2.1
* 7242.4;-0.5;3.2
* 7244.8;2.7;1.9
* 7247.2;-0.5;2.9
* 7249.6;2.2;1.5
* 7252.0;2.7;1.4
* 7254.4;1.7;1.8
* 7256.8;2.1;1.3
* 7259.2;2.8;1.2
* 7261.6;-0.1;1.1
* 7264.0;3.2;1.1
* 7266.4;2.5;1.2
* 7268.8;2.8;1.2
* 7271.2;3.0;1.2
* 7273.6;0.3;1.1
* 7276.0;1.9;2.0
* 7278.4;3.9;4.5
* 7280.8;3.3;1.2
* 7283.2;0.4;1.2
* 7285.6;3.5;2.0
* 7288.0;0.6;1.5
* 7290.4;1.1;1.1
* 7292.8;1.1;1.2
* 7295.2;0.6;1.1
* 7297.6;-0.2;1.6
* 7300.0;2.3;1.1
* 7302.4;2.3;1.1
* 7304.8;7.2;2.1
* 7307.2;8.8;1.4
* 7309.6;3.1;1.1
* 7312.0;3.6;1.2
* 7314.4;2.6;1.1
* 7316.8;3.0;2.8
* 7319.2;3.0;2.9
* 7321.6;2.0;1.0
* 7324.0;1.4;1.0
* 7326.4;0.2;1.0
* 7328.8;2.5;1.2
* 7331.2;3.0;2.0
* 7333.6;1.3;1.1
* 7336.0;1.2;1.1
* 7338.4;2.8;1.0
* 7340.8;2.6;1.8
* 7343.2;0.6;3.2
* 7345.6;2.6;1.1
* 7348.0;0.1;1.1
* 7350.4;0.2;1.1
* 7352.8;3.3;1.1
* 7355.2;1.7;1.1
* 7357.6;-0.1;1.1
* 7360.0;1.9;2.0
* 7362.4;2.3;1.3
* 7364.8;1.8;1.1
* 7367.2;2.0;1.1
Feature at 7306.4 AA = Halpha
